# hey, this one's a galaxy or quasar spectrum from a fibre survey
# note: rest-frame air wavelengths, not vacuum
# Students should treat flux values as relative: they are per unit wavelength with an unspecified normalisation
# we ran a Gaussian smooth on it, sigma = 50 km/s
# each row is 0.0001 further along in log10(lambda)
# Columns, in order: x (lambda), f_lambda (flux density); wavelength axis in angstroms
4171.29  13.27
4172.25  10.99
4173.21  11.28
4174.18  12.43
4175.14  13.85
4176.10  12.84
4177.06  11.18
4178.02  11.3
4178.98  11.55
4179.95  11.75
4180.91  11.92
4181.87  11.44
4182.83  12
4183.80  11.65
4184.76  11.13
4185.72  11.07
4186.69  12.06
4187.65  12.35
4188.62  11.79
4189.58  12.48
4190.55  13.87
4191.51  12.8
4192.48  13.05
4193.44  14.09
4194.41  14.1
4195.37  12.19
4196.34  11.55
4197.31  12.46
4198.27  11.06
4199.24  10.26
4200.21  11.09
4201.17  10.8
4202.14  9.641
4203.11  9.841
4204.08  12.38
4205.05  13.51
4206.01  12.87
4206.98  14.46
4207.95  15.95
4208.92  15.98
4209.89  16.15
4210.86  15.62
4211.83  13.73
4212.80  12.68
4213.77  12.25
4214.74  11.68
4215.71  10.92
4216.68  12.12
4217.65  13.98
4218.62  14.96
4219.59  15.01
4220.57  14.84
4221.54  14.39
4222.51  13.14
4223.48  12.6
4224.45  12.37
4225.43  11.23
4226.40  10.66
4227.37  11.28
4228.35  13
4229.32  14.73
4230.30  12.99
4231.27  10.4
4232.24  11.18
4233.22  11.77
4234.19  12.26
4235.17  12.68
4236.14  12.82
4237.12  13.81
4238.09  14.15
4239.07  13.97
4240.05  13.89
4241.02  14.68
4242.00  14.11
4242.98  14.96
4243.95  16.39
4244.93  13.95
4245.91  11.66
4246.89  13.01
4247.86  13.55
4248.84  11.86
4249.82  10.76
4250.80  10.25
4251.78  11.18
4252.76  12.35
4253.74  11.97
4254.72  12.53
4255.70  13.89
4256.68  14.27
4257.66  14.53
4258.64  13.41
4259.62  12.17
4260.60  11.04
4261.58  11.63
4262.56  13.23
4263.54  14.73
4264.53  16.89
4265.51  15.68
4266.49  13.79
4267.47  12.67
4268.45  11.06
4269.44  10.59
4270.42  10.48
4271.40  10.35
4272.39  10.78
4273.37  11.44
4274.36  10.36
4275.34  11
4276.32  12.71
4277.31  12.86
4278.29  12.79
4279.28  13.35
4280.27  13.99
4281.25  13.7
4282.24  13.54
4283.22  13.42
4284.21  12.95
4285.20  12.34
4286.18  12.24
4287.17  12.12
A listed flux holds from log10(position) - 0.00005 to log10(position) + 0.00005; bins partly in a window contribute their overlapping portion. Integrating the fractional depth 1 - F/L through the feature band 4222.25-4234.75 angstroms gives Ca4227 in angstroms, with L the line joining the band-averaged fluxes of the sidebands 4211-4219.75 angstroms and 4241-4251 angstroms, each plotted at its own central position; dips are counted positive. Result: 0.97 angstroms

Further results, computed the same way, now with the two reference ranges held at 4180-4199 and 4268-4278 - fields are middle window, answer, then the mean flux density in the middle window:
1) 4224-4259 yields -3.8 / 12.8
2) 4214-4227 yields -1.1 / 12.9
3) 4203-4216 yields -1.7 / 13.6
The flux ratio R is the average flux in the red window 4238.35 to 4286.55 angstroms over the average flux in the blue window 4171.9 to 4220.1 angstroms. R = 1.03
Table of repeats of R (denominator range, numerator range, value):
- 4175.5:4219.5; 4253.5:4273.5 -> 1.02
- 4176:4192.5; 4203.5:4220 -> 1.15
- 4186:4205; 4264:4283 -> 1.04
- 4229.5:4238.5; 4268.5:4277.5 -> 0.89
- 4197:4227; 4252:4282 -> 0.99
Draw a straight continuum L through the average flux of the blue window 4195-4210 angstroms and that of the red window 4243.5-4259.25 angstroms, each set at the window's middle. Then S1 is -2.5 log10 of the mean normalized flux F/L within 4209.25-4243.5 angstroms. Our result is -0.05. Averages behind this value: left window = 12.4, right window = 12.8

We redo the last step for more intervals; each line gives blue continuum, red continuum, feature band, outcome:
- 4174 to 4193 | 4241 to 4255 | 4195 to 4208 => 0.04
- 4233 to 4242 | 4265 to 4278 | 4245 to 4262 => 0.02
